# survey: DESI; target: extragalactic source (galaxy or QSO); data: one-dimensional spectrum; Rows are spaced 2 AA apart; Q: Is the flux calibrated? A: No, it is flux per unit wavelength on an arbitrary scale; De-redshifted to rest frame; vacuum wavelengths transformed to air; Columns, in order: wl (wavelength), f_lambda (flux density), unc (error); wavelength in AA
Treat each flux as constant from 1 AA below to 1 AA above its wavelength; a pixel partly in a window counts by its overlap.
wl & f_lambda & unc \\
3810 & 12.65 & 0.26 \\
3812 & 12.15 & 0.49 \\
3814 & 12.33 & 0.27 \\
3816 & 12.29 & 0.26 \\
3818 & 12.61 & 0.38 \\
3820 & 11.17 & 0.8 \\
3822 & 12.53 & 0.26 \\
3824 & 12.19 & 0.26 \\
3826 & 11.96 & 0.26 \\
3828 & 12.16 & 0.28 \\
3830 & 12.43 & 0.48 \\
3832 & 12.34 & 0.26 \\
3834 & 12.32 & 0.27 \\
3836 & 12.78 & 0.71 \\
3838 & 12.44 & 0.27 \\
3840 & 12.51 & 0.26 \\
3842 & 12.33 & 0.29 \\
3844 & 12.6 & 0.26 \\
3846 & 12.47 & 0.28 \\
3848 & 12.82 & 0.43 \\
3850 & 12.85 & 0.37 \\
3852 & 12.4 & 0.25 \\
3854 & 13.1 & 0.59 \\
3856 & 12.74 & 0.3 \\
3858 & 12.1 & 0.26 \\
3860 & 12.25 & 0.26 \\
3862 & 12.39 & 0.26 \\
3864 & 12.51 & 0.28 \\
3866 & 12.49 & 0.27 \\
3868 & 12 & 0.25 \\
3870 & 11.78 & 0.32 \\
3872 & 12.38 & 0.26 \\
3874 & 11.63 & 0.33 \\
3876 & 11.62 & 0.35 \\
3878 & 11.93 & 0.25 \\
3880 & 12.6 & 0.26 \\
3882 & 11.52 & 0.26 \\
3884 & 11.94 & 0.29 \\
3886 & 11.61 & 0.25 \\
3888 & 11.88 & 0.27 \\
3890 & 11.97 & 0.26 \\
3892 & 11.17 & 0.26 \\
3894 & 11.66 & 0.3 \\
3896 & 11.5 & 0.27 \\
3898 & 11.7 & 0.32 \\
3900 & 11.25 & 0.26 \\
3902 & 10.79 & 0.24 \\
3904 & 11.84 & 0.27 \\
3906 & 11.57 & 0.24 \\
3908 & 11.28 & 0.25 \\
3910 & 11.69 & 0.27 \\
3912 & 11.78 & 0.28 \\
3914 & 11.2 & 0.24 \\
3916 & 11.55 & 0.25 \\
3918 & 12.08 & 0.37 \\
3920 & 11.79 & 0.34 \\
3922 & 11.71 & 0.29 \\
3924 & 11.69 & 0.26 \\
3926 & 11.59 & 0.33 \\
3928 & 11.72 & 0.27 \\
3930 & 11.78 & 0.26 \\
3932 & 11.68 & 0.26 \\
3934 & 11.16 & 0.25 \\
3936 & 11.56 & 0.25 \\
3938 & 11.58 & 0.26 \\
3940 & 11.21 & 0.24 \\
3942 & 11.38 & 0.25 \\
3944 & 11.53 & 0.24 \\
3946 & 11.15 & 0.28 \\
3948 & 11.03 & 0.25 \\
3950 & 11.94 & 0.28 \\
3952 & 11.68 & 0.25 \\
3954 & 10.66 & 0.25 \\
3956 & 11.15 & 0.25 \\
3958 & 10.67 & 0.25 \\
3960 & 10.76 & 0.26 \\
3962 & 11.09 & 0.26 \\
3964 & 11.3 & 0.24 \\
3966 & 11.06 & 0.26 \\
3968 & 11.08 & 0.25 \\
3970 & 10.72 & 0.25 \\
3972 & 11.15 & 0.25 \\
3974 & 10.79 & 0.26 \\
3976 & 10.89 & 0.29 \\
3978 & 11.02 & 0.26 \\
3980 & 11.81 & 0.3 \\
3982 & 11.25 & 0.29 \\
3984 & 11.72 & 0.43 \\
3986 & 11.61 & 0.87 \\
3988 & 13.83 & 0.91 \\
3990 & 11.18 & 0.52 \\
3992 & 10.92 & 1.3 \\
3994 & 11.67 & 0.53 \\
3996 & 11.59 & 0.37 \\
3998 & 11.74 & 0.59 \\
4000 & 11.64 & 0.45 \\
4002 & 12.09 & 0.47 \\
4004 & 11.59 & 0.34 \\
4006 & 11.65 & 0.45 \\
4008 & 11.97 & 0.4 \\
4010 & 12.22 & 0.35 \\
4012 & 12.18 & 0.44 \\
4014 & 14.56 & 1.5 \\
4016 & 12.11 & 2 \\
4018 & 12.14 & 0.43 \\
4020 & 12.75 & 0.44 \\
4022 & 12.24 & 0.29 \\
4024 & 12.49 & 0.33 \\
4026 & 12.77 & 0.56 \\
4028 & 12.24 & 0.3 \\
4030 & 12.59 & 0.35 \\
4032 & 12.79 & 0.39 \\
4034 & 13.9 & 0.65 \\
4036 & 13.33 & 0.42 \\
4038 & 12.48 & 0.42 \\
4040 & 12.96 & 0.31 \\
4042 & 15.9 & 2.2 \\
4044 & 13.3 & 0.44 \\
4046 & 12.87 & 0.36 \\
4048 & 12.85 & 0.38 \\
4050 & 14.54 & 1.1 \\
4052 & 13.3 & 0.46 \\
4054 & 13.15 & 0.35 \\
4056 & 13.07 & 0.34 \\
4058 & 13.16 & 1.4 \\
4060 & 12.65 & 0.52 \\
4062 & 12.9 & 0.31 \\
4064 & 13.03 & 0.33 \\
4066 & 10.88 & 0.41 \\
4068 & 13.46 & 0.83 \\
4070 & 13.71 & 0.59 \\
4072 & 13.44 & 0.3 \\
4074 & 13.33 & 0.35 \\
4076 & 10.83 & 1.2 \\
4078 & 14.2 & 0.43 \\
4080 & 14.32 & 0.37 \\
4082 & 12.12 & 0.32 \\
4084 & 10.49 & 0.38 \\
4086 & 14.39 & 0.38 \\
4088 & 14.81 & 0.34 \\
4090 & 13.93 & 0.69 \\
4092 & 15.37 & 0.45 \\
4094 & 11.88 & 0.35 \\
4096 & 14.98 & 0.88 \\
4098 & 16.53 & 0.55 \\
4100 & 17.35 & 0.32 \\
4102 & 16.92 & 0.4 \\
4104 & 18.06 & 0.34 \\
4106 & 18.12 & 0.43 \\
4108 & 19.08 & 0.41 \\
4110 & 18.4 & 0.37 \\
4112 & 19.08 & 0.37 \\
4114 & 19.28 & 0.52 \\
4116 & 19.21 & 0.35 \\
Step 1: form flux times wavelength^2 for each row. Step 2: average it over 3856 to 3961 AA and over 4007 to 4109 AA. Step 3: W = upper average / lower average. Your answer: 1.3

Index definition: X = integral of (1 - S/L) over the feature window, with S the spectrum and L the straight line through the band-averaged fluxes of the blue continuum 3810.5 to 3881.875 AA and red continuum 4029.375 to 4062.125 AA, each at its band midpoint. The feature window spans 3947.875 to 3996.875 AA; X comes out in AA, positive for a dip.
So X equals 6.2 AA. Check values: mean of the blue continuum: 12.3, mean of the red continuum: 13.3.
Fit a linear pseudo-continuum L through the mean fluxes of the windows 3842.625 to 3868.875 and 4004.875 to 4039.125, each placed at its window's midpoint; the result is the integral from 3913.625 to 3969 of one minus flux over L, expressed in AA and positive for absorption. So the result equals 5.2 AA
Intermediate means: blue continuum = 12.5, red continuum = 12.6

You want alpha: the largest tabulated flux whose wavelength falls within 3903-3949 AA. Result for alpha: 12.08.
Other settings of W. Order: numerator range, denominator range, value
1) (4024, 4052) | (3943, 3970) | 1.24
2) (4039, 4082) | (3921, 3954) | 1.22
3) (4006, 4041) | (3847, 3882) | 1.12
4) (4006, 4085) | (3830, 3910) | 1.17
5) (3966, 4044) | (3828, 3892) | 1.07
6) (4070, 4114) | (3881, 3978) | 1.45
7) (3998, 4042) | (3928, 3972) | 1.16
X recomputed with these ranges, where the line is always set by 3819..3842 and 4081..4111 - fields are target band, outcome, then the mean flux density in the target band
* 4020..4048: 3.2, 13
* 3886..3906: 2.3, 11.5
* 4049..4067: 2.5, 13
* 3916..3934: 2.3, 11.7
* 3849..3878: 0.8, 12.3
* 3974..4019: 7.7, 11.9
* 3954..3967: 2.7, 11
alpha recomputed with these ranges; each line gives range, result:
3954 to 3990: 13.83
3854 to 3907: 13.1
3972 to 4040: 14.56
